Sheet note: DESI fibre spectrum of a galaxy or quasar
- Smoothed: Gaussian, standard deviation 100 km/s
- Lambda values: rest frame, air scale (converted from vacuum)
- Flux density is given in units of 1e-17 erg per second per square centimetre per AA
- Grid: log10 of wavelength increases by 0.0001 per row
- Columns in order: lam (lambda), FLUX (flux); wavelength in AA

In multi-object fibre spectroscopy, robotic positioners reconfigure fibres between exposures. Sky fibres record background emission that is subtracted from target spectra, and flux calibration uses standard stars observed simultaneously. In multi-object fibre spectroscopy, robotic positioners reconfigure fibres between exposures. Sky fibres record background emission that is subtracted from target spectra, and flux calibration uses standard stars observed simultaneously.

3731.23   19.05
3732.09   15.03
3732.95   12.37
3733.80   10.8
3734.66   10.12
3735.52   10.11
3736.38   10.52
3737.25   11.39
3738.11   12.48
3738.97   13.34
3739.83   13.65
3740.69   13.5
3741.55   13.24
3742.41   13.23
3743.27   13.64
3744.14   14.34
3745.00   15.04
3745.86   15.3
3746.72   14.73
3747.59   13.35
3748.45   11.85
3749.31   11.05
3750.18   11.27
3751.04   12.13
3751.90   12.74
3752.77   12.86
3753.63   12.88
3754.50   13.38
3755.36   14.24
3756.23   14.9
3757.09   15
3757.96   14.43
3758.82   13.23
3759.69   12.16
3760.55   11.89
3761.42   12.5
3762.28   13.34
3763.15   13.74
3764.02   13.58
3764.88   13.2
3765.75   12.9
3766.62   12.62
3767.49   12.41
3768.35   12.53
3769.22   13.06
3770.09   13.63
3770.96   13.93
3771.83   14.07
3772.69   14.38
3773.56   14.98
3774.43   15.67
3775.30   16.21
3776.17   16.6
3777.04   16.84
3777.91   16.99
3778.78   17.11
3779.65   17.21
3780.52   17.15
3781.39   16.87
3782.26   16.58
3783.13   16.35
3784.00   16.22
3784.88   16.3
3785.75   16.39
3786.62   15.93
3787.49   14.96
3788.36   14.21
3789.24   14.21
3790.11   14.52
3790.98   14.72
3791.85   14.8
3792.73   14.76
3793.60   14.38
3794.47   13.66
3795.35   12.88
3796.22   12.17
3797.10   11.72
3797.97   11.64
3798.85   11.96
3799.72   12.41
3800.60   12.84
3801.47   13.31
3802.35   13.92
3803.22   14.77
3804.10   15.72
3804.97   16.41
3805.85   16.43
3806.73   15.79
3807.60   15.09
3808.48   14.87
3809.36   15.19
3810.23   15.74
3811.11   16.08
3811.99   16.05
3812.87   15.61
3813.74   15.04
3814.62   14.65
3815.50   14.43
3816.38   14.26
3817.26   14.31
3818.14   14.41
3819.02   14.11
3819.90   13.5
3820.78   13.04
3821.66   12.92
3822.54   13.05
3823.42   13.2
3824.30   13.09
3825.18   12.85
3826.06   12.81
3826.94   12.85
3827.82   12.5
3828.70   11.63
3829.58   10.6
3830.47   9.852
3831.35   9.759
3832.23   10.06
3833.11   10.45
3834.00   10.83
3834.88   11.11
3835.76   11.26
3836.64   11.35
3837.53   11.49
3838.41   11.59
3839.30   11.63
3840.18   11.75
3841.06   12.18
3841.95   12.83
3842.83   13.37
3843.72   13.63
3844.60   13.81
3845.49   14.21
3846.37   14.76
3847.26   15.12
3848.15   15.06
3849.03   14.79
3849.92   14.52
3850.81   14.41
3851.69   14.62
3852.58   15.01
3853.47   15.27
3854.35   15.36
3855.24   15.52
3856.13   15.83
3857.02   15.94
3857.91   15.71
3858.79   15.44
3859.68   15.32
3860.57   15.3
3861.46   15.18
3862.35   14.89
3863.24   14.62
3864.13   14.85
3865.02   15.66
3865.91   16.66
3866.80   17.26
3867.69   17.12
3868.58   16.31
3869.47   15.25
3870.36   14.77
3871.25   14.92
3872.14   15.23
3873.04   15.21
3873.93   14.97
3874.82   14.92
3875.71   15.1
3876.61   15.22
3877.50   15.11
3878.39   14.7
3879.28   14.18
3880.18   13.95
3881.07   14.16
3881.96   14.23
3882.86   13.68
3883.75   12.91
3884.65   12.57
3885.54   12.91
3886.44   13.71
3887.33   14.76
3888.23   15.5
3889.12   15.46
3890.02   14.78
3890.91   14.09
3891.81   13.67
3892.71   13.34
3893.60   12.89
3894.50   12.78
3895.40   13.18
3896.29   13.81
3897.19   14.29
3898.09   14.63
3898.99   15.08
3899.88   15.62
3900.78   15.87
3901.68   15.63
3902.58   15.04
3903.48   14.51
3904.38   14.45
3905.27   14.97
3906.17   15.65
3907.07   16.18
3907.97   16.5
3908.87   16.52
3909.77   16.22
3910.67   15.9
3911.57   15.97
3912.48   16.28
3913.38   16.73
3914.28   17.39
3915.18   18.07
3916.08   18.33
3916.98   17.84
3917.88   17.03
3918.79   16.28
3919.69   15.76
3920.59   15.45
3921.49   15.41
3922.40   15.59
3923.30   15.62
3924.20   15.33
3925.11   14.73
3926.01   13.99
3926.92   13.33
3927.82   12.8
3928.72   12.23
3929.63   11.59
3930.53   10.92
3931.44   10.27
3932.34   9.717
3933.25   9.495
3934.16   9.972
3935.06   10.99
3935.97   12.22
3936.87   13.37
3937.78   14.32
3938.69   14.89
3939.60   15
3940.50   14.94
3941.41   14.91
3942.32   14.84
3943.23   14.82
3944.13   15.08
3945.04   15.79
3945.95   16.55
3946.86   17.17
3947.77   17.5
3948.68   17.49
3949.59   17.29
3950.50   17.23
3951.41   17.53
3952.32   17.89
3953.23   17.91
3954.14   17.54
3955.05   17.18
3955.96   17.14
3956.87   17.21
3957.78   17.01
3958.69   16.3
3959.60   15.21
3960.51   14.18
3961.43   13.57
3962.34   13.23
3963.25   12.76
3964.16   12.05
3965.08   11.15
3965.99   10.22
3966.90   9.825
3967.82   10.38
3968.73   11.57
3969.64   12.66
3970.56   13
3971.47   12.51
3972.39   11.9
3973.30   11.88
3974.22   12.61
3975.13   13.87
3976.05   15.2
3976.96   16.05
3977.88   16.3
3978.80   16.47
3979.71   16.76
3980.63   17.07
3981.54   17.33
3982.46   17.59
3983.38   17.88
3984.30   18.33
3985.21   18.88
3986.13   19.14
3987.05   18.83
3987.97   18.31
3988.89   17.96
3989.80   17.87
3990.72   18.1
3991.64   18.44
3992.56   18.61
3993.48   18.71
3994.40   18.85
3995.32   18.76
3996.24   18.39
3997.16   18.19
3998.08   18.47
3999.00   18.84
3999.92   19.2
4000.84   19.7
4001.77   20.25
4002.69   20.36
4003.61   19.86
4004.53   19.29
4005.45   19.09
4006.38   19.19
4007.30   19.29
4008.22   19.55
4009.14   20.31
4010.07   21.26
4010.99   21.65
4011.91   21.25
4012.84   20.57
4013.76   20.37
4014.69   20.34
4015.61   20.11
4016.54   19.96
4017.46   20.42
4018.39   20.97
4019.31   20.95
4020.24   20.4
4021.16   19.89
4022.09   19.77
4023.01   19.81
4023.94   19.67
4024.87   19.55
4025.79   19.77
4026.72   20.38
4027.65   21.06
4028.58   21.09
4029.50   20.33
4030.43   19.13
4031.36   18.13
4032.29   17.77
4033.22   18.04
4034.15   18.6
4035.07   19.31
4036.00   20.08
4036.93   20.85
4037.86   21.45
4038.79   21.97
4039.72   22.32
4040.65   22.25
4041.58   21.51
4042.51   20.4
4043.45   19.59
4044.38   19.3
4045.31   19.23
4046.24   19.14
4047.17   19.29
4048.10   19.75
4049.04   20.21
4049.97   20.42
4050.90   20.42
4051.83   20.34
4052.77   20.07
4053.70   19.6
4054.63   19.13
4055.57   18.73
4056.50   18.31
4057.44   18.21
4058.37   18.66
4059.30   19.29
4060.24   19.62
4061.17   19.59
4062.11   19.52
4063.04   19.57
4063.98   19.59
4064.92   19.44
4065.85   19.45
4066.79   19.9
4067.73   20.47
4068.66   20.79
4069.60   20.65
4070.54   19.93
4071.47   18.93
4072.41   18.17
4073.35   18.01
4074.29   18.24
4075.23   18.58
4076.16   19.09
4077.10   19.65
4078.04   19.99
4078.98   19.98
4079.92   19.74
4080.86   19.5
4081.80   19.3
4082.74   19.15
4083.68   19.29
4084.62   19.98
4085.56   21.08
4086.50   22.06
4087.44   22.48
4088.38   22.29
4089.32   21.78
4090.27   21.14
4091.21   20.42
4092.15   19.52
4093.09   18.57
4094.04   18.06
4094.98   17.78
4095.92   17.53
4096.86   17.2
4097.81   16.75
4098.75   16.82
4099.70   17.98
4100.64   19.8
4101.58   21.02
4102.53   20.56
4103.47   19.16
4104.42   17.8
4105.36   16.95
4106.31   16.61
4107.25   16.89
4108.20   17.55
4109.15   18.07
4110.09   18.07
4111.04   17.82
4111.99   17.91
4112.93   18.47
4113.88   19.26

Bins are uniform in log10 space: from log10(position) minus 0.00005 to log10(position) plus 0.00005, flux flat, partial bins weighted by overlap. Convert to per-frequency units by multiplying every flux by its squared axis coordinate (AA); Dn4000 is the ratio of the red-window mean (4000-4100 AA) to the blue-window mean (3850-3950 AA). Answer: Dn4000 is 1.44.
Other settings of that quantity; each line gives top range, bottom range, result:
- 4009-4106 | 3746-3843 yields 1.64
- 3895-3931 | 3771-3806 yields 1.09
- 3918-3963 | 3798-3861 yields 1.14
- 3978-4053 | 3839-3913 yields 1.42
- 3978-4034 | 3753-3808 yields 1.50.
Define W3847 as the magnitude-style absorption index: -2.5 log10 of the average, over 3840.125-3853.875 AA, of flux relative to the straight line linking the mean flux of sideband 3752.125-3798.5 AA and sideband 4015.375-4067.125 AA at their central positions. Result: 0.12 mag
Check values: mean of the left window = 14.4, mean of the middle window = 14.1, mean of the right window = 19.9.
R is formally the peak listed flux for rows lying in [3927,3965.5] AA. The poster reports 17.91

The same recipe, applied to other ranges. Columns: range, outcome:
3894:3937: 18.33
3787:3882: 17.26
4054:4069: 20.79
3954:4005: 20.36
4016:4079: 22.32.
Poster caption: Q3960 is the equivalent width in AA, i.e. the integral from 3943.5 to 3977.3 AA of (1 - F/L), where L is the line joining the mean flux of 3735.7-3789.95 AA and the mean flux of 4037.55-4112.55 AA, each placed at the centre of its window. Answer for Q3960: 5.36 AA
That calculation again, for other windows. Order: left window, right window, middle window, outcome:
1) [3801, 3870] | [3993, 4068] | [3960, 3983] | 5.7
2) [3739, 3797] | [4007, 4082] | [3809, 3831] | 2.3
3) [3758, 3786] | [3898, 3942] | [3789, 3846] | 5.3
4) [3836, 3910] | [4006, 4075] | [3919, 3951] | 4.5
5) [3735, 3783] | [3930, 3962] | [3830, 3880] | 1.0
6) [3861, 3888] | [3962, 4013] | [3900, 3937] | 2.3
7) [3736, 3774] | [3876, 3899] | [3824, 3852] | 2.5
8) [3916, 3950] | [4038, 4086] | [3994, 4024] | -4.0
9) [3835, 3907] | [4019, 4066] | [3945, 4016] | 3.7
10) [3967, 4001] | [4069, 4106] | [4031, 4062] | -2.6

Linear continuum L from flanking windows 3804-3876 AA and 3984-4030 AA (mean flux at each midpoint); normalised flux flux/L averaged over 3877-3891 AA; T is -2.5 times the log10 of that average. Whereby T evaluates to 0.10 mag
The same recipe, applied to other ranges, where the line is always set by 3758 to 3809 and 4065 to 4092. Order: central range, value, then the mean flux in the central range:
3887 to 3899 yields 0.17 mag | 14.1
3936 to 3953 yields 0.11 mag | 15.9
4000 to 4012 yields -0.08 mag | 20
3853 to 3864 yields 0.04 mag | 15.3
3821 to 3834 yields 0.28 mag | 11.8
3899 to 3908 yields 0.09 mag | 15.4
